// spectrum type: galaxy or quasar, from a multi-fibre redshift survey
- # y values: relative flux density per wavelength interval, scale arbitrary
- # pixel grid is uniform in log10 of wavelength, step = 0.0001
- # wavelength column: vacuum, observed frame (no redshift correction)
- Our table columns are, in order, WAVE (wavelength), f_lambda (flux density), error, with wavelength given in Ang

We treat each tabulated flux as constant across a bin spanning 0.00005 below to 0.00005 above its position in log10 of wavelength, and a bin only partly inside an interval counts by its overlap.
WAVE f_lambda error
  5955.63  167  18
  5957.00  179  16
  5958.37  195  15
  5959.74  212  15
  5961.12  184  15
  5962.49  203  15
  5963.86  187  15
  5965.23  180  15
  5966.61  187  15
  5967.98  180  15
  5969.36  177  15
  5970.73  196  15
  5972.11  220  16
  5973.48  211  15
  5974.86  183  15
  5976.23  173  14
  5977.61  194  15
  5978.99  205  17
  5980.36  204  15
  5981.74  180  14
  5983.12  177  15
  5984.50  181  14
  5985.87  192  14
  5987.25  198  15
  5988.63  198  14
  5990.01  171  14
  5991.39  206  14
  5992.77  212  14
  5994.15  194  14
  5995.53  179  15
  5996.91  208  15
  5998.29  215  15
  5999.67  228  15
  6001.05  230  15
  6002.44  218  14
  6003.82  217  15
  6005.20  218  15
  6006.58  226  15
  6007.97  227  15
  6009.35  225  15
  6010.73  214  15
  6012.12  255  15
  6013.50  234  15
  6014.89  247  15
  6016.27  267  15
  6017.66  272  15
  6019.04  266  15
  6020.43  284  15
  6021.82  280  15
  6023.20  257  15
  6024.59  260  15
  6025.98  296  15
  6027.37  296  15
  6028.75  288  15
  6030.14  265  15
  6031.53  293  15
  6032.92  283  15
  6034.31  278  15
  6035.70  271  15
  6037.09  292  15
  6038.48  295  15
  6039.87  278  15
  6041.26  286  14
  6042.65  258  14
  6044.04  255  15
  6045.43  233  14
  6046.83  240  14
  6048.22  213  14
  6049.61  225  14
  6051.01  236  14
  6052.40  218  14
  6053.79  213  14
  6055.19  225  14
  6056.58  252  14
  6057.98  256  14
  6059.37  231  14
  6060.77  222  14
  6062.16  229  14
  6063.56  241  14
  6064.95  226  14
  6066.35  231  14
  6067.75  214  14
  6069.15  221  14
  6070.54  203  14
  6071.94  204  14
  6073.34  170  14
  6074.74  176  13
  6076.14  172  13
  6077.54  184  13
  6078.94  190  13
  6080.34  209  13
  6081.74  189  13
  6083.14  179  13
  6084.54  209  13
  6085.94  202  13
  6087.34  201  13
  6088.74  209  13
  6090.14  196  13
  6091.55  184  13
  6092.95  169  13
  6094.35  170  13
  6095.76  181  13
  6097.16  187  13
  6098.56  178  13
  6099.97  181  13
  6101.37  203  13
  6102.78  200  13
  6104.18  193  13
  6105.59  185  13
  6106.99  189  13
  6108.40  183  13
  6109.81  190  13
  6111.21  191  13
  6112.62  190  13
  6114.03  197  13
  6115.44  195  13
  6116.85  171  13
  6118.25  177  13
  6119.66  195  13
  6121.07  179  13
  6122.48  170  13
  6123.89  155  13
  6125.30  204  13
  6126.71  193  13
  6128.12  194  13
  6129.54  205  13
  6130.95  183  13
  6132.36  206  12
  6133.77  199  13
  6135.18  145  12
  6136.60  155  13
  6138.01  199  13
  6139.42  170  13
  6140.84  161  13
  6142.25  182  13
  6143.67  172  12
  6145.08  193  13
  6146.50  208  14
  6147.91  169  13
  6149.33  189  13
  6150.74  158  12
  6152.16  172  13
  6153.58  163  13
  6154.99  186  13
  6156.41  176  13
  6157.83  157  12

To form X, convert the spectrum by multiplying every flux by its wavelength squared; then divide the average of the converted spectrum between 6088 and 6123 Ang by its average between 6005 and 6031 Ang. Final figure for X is 0.75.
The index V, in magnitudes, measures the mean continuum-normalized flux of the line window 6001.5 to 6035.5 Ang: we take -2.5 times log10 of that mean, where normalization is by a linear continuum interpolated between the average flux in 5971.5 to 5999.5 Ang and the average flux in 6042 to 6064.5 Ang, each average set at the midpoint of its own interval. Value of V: -0.19 mag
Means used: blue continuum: 196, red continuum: 234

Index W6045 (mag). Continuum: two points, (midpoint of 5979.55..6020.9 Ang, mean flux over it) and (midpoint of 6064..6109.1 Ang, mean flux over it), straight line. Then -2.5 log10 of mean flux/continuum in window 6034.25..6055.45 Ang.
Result -0.216 mag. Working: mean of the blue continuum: 218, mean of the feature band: 251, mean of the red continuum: 194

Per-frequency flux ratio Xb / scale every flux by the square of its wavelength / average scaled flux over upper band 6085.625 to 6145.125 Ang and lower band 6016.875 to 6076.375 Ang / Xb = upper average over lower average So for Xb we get 0.77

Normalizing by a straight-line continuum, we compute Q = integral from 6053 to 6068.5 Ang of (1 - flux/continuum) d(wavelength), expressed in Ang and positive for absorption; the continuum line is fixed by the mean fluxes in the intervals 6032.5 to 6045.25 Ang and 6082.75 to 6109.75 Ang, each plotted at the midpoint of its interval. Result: 0.8 Ang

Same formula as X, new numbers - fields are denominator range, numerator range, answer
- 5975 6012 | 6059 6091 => 1.03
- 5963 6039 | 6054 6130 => 0.89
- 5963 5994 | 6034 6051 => 1.38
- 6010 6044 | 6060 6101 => 0.74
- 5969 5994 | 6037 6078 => 1.21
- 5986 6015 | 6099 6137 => 0.90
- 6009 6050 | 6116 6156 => 0.71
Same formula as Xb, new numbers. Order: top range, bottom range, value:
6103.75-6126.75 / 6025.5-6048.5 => 0.70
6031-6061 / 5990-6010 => 1.20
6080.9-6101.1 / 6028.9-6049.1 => 0.72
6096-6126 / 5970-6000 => 0.99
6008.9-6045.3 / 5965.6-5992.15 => 1.43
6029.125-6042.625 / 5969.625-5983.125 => 1.47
